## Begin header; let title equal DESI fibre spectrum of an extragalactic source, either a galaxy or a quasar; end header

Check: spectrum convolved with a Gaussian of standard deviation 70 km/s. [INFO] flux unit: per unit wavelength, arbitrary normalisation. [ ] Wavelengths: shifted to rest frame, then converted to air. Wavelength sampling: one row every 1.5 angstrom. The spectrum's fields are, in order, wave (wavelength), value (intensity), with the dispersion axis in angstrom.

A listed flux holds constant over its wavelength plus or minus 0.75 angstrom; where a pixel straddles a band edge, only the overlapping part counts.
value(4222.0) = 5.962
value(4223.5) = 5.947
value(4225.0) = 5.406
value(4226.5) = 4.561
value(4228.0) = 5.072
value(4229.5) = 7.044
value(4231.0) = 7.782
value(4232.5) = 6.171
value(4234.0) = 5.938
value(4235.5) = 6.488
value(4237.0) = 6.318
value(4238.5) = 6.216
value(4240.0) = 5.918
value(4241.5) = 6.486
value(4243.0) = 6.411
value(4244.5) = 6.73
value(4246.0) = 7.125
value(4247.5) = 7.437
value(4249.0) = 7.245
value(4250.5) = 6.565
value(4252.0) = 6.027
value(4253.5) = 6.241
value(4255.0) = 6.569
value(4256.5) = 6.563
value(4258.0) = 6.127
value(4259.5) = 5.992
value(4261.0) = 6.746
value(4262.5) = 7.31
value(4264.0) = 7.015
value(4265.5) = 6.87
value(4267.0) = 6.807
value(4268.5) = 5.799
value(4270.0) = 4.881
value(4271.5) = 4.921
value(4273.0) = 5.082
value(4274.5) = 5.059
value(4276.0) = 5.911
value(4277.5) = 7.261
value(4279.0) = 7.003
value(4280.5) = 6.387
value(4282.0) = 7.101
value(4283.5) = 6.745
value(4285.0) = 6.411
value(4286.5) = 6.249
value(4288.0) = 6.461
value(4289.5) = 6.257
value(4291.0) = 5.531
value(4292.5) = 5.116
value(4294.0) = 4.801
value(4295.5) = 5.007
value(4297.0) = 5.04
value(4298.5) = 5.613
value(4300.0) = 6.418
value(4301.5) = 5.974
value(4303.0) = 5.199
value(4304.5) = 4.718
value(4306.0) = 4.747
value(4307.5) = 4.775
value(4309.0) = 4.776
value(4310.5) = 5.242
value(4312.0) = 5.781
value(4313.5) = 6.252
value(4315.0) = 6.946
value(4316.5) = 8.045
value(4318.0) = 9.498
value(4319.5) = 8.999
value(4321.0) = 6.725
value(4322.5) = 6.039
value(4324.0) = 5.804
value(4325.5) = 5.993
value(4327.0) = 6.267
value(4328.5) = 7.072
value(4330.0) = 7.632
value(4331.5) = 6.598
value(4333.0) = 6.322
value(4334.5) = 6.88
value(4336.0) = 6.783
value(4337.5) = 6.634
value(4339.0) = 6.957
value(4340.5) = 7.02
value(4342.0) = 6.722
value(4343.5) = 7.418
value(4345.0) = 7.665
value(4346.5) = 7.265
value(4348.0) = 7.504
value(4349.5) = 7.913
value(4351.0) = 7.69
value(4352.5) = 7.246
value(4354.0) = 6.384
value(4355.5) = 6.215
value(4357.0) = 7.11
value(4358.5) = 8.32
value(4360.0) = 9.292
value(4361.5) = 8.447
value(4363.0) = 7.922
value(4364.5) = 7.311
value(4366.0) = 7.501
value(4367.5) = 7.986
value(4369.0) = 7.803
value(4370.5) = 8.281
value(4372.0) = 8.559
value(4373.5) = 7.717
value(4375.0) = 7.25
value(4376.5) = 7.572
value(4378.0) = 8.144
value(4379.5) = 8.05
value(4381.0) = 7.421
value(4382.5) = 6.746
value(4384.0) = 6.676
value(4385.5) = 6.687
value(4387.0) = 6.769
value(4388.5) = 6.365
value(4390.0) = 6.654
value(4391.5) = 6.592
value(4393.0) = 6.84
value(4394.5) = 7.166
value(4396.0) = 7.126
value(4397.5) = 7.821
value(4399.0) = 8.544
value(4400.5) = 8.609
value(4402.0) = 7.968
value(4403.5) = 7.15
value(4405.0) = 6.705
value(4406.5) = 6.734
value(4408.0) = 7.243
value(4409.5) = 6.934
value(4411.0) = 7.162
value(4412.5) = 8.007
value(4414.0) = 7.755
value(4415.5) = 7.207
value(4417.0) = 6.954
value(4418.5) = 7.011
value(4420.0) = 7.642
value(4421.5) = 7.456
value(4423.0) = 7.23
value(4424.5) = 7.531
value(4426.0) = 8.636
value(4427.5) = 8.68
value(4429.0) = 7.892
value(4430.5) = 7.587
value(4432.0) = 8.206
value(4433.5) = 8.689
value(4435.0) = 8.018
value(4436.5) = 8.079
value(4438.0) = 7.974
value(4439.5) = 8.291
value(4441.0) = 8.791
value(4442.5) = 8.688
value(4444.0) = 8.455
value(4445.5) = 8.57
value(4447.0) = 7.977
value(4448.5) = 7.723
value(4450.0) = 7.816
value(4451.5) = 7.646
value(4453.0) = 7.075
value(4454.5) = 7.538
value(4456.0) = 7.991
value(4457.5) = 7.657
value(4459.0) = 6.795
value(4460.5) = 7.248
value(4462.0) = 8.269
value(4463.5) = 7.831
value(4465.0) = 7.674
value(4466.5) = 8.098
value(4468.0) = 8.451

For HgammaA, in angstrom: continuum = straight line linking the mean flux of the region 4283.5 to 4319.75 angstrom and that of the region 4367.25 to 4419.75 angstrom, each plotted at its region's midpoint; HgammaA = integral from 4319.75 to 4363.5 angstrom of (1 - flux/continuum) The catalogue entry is -3.5 angstrom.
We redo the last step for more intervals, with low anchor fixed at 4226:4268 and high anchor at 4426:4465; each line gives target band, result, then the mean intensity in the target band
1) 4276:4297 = 2.04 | 6.13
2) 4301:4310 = 2.50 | 5.01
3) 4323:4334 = 0.91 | 6.52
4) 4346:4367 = -0.77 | 7.59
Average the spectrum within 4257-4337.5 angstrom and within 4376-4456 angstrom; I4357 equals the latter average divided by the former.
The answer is 1.22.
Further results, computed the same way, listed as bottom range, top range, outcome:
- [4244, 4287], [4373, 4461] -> 1.18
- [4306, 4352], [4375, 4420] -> 1.07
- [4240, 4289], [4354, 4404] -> 1.17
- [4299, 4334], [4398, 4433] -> 1.20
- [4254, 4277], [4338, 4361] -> 1.21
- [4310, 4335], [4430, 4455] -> 1.18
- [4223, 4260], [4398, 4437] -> 1.21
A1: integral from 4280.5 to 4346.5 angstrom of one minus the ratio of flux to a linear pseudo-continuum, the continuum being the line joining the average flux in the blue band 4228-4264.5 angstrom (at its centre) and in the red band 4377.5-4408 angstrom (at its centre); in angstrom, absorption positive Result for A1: 5.1 angstrom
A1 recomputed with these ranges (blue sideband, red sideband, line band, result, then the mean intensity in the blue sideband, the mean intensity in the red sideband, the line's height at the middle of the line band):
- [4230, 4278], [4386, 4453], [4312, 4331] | -0.4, 6.37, 7.65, 6.89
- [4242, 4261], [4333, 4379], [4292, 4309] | 4.4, 6.59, 7.5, 7.02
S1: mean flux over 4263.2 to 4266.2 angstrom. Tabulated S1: 6.95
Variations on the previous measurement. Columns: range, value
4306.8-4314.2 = 5.36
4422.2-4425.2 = 7.38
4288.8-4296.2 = 5.34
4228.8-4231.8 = 7.4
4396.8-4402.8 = 8.23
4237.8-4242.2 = 6.2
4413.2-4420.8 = 7.32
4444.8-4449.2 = 8.09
